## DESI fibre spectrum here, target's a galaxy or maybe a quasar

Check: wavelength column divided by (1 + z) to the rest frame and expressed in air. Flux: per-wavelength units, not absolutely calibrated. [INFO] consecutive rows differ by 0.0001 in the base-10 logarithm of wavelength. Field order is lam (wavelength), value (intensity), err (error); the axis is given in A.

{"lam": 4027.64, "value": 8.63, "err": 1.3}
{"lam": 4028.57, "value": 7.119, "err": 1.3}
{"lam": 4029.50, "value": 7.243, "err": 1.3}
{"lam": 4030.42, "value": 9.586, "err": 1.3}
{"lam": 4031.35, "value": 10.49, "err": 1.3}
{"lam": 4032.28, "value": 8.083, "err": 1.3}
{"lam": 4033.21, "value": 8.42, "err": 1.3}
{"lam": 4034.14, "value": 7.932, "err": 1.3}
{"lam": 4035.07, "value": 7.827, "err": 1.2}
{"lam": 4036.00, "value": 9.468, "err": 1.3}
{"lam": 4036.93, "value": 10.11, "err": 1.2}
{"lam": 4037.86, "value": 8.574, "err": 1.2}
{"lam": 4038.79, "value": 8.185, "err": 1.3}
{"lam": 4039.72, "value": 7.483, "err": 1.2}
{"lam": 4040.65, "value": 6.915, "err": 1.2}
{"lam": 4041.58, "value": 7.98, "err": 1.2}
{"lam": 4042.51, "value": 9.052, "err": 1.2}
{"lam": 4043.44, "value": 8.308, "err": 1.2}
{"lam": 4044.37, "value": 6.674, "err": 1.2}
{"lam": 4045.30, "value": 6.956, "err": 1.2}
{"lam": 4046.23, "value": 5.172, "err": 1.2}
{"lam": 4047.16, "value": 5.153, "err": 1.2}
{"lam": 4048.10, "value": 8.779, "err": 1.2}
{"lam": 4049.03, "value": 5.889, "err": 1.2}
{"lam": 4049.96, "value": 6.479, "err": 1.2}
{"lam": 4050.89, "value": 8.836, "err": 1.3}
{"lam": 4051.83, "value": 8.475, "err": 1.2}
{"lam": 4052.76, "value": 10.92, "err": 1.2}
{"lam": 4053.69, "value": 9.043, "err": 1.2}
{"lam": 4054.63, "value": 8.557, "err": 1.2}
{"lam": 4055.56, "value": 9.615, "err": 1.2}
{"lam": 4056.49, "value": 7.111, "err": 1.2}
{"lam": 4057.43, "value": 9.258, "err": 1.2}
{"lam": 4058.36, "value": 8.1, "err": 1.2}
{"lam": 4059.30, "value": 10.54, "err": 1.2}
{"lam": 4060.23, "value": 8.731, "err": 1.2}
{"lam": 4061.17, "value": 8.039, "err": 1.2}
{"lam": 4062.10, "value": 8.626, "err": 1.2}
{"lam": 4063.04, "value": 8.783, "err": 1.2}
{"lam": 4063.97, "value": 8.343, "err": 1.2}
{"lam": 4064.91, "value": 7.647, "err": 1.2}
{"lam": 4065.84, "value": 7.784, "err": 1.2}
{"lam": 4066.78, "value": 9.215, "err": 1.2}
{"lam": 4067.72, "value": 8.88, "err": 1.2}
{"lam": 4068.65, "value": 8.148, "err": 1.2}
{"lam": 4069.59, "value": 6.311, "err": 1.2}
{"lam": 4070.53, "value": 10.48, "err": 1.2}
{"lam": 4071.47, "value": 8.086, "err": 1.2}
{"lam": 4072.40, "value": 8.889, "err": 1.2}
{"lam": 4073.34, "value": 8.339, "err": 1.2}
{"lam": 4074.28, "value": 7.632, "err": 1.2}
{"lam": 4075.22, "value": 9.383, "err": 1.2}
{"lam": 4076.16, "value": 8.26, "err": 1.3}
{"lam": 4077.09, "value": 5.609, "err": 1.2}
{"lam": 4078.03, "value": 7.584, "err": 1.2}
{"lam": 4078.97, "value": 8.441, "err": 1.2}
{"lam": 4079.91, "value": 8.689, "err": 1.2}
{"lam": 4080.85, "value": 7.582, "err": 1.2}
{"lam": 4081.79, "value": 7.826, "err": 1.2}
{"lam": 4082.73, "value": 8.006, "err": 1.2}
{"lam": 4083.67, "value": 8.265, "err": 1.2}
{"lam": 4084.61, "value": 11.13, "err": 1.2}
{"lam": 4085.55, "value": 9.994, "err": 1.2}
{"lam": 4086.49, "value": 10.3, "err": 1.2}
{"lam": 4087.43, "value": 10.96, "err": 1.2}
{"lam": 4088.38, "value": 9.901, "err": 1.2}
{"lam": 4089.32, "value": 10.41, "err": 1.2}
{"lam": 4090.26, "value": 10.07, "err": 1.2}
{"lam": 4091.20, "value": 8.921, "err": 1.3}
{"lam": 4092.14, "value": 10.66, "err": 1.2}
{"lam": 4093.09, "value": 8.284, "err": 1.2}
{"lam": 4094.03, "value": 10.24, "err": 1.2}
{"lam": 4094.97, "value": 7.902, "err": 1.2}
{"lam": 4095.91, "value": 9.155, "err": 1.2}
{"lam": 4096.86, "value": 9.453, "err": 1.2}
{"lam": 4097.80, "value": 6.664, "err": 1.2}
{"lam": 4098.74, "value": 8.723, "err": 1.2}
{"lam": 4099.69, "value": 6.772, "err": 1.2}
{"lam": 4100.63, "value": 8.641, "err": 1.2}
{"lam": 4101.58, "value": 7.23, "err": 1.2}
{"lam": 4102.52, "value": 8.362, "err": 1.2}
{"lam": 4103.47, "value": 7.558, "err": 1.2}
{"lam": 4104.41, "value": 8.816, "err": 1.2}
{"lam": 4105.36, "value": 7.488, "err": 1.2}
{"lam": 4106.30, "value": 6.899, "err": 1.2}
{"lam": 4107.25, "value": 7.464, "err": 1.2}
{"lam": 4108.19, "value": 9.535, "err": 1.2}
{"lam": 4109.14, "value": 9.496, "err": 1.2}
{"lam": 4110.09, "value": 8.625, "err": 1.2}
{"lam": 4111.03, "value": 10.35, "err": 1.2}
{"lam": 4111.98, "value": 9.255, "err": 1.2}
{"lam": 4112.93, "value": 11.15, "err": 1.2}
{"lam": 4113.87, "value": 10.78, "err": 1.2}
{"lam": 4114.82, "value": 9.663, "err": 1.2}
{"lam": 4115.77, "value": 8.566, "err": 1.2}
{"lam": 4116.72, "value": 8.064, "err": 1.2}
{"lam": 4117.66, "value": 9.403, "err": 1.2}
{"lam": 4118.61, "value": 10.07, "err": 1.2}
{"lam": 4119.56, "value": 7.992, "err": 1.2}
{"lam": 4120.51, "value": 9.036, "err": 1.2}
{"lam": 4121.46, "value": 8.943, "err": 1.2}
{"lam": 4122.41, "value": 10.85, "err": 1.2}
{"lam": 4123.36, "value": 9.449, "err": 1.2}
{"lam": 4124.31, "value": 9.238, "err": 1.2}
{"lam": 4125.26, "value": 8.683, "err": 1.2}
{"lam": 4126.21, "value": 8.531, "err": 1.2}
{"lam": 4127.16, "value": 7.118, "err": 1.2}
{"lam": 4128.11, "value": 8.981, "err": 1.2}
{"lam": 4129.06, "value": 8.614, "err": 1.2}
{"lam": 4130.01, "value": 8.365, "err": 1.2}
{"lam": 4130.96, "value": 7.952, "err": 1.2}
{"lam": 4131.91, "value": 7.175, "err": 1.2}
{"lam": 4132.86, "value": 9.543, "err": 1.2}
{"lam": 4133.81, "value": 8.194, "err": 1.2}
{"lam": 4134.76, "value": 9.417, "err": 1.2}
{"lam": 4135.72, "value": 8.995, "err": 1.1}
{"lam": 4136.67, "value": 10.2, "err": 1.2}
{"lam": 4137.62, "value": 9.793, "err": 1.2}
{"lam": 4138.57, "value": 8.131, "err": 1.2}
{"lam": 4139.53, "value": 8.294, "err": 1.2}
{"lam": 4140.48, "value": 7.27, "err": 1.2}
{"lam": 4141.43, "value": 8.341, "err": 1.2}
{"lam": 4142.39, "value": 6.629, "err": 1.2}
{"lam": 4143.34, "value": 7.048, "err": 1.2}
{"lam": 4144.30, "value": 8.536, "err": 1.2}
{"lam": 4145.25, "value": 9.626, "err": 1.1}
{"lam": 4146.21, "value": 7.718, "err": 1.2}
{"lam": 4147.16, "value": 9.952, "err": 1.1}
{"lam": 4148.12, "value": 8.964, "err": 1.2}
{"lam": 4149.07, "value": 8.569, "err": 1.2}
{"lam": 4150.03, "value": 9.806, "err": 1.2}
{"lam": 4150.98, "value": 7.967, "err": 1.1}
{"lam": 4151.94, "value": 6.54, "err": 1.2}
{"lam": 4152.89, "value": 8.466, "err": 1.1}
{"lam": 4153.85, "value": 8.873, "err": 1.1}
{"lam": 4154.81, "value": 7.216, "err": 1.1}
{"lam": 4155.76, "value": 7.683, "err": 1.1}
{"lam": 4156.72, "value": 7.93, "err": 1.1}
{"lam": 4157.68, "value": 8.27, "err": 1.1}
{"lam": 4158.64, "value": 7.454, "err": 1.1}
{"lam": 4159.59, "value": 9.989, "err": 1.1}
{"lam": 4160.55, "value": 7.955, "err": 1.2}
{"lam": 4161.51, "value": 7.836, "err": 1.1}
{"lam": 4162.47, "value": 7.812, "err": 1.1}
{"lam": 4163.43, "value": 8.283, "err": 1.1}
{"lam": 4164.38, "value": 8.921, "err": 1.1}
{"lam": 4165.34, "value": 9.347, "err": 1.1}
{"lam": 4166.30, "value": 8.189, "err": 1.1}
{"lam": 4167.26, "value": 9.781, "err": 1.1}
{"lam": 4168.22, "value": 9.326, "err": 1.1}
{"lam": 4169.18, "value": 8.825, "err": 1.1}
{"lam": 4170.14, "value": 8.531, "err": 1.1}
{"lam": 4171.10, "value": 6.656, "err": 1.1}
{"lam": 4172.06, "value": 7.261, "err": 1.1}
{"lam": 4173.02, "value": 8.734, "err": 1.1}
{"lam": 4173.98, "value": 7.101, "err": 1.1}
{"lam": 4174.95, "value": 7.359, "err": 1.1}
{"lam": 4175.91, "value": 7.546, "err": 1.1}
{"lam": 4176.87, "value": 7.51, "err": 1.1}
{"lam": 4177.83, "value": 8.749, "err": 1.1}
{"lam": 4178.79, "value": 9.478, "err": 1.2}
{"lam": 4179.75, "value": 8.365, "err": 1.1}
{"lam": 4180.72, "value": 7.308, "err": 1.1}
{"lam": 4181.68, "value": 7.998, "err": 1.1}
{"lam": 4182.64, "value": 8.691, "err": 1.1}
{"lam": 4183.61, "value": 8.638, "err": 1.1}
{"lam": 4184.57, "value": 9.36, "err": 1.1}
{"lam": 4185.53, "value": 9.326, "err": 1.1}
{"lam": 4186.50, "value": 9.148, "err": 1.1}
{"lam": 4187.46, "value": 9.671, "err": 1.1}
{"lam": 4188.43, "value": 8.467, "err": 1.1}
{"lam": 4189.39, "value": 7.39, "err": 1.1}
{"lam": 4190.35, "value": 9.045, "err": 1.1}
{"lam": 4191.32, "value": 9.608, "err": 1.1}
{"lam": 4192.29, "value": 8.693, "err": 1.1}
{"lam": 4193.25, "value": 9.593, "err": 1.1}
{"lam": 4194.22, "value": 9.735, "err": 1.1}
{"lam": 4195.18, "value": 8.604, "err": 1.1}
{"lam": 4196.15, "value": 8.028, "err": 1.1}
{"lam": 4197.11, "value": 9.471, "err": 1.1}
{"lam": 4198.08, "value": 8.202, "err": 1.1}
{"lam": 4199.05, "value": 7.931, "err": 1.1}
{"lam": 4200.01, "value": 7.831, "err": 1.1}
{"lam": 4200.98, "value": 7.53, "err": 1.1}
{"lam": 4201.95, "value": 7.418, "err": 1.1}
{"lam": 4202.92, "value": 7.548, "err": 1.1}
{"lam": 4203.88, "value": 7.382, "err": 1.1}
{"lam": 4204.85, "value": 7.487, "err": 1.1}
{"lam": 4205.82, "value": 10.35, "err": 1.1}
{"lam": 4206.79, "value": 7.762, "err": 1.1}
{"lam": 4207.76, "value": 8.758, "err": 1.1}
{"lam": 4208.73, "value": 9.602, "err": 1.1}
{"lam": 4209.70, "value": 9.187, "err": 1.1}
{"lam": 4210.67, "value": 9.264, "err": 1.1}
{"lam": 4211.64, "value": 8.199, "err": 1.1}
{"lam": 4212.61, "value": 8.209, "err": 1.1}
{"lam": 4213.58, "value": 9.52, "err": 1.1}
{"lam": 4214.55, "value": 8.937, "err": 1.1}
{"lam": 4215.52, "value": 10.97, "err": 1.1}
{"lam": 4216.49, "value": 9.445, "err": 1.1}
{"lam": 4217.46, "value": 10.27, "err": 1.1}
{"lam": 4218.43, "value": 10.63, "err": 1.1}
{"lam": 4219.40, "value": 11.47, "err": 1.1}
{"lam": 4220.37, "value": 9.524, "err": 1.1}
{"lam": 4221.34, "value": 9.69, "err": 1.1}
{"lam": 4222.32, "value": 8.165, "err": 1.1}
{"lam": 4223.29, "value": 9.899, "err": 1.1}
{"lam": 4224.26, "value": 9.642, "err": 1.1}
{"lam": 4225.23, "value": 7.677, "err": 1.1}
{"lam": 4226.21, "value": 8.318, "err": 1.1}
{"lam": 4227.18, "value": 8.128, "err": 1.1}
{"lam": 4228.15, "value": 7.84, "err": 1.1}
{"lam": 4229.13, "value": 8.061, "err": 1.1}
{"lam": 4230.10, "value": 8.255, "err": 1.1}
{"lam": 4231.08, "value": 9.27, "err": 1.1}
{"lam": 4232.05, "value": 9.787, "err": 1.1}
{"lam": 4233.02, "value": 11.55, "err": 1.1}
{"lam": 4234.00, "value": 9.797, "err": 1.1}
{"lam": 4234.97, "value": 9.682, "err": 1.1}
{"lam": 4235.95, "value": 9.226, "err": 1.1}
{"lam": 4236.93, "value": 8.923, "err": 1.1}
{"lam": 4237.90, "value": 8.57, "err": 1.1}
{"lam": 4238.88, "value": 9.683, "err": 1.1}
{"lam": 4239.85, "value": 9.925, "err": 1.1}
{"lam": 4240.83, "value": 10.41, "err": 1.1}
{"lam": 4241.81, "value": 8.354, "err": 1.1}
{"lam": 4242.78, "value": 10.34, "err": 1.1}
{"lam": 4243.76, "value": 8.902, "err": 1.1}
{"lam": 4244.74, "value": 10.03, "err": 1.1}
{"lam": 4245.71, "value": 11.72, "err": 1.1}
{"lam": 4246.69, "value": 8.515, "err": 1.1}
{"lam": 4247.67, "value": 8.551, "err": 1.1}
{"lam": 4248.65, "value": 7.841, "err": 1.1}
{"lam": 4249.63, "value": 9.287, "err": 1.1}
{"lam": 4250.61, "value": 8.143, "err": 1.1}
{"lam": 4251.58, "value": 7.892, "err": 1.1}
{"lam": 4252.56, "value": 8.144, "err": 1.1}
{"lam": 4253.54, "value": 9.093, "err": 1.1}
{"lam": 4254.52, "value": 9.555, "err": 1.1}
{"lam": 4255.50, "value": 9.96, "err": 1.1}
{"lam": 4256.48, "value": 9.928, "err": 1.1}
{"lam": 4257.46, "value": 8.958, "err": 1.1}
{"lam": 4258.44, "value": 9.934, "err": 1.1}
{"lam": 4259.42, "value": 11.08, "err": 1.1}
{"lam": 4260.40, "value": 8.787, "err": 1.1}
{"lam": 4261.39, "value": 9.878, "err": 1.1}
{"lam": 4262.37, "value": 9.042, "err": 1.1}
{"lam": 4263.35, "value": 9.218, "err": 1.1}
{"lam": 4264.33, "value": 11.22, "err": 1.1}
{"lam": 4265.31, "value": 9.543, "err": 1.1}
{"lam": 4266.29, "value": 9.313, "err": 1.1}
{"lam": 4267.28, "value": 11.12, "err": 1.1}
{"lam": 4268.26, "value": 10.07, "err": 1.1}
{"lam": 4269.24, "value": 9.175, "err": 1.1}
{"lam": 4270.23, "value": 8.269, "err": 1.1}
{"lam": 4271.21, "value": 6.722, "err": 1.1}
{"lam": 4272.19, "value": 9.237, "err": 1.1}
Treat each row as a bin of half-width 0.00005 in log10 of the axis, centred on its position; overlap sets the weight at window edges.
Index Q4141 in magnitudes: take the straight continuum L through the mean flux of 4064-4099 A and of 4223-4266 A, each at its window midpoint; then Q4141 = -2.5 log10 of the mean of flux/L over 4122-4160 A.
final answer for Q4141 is 0.05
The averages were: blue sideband 8.75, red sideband 9.28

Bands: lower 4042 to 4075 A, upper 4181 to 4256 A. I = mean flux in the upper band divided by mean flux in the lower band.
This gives 1.1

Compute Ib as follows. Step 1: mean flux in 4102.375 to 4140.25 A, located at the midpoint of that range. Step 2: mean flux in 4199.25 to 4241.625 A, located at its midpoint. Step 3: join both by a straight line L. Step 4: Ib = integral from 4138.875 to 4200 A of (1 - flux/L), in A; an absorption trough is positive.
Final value 3.8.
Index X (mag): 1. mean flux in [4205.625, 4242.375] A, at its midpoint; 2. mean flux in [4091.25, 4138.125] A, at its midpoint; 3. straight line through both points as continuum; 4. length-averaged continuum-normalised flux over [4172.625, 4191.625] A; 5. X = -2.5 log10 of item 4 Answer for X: 0.08 mag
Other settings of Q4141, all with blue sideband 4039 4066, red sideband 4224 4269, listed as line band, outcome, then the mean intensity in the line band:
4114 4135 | -0.039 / 8.84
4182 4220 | 0.015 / 8.91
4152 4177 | 0.079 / 8.17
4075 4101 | -0.071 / 8.85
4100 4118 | -0.046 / 8.79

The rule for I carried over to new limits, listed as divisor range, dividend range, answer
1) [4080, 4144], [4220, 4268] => 1.06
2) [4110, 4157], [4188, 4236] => 1.02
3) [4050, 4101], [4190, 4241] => 1.03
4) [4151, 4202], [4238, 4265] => 1.12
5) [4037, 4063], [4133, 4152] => 1.06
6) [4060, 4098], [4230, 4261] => 1.07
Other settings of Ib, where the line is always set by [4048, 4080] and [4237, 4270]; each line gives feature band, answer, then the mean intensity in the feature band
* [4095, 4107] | 0.9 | 7.96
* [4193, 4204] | 1.0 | 8.28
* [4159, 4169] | 0.2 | 8.74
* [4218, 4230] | 0.3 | 9.05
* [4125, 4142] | 0.5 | 8.52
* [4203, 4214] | 0.6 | 8.65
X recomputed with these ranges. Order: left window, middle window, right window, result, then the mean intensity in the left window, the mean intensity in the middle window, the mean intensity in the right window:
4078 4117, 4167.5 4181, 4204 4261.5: 0.13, 8.92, 8.09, 9.25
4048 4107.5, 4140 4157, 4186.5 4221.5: 0.07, 8.55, 8.18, 8.93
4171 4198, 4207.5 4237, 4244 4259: -0.05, 8.51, 9.3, 9.18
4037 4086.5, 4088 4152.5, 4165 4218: -0.04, 8.24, 8.75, 8.61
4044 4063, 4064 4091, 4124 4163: -0.07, 8.07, 8.7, 8.38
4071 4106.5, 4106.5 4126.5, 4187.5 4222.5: -0.07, 8.62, 9.26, 8.9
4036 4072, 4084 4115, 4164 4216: -0.10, 8.21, 9.11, 8.56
